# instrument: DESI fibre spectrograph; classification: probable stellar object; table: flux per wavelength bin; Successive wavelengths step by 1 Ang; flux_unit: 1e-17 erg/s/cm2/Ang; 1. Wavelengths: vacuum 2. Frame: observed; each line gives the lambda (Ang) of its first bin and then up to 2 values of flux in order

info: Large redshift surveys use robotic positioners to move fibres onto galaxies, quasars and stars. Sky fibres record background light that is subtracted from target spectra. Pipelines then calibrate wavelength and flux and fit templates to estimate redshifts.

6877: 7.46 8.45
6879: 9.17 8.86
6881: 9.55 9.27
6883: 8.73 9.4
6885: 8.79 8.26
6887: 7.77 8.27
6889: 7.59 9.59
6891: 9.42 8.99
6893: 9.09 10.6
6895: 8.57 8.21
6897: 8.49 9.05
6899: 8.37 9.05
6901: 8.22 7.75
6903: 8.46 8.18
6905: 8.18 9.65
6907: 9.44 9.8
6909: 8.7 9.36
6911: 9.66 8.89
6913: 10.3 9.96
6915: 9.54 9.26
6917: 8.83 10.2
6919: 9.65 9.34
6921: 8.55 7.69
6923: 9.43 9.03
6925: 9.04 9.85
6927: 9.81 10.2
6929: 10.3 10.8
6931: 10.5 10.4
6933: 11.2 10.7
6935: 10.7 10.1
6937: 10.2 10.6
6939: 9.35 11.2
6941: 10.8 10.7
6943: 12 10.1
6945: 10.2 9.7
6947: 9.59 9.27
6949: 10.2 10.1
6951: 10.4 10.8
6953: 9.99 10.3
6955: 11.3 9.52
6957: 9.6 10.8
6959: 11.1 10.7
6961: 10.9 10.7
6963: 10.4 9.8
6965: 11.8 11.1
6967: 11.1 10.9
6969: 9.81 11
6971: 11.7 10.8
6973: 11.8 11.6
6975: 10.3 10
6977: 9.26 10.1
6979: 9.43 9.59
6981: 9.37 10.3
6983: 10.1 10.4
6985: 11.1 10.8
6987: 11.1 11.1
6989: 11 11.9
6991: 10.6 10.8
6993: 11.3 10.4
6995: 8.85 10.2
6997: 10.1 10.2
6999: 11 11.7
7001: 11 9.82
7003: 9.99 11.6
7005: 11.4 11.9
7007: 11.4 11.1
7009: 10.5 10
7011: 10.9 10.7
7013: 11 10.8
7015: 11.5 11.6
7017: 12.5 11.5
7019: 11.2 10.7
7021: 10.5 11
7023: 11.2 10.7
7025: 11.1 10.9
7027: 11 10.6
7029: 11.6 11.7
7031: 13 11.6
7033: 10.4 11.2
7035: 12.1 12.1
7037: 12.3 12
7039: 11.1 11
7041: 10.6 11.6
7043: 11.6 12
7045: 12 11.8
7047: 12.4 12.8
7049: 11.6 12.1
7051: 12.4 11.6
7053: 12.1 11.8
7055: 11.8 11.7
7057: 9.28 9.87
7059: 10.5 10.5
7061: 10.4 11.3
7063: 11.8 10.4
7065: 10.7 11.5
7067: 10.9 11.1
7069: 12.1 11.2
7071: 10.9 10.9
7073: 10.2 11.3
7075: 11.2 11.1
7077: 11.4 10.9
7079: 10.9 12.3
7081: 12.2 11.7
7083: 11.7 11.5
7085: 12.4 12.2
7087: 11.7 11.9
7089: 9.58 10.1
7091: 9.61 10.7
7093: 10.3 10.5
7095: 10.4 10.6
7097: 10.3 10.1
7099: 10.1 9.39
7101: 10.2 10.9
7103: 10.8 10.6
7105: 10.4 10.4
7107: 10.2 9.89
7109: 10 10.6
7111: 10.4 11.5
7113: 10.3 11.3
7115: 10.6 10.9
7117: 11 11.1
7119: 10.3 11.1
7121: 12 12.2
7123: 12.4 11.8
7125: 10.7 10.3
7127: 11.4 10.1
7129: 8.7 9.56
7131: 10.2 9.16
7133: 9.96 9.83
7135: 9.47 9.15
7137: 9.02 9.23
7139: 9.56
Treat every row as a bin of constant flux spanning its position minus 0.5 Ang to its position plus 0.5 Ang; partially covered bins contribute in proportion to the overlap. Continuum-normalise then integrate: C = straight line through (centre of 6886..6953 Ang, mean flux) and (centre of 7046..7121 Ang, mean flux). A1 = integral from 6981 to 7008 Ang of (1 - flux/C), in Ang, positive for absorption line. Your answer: -1.5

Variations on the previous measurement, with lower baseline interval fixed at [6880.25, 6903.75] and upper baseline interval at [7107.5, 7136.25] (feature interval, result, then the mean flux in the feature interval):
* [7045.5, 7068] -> -2.9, 11.3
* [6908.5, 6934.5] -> -1.9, 9.66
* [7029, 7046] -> -3.0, 11.6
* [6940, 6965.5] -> -3.4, 10.4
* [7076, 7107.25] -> -1.6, 10.8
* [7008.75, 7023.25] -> -2.0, 11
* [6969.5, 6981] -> -1.3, 10.5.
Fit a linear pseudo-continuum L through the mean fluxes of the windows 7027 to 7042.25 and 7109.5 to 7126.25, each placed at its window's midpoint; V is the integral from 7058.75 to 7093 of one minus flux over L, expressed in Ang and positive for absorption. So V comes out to 0.52 Ang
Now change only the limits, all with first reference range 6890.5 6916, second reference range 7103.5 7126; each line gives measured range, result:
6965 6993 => -2.8 Ang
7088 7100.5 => 0.6 Ang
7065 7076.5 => -0.7 Ang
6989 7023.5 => -3.4 Ang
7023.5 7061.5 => -4.4 Ang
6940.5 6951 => -1.0 Ang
